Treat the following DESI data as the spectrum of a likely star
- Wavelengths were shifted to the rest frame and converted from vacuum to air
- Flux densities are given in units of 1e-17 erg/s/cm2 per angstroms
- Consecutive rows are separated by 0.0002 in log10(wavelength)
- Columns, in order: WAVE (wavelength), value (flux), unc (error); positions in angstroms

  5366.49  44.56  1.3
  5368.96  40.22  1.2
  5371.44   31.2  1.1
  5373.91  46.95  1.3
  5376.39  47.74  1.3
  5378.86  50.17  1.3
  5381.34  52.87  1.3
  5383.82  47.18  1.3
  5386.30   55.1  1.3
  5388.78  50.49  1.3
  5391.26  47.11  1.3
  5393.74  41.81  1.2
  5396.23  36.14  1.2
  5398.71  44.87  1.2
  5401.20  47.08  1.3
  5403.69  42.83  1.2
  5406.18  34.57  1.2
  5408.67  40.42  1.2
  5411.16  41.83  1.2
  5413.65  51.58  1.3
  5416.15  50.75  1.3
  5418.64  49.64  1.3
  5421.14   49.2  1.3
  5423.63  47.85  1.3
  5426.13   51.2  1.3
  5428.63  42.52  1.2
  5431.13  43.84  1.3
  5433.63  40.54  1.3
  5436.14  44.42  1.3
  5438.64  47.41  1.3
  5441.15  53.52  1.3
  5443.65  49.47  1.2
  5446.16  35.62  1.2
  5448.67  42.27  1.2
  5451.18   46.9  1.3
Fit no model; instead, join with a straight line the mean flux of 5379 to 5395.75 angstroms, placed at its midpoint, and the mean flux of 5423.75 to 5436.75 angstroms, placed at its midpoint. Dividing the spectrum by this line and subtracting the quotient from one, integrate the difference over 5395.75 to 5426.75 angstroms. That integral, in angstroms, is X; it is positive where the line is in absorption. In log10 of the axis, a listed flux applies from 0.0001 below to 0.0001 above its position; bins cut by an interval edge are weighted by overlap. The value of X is 0.7 angstroms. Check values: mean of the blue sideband 48.6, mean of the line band 45.3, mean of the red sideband 44.8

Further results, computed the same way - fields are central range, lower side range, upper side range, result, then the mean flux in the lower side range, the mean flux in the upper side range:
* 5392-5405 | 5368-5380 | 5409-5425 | 0.9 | 43.3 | 48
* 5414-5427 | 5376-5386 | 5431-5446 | -0.7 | 50.2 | 45.9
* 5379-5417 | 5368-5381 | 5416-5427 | 0.8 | 44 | 49.6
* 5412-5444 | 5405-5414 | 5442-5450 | -4.2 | 41.2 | 43.1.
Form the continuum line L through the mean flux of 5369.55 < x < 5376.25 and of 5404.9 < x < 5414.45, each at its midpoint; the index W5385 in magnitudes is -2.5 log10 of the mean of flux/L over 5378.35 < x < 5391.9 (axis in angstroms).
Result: -0.23 mag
